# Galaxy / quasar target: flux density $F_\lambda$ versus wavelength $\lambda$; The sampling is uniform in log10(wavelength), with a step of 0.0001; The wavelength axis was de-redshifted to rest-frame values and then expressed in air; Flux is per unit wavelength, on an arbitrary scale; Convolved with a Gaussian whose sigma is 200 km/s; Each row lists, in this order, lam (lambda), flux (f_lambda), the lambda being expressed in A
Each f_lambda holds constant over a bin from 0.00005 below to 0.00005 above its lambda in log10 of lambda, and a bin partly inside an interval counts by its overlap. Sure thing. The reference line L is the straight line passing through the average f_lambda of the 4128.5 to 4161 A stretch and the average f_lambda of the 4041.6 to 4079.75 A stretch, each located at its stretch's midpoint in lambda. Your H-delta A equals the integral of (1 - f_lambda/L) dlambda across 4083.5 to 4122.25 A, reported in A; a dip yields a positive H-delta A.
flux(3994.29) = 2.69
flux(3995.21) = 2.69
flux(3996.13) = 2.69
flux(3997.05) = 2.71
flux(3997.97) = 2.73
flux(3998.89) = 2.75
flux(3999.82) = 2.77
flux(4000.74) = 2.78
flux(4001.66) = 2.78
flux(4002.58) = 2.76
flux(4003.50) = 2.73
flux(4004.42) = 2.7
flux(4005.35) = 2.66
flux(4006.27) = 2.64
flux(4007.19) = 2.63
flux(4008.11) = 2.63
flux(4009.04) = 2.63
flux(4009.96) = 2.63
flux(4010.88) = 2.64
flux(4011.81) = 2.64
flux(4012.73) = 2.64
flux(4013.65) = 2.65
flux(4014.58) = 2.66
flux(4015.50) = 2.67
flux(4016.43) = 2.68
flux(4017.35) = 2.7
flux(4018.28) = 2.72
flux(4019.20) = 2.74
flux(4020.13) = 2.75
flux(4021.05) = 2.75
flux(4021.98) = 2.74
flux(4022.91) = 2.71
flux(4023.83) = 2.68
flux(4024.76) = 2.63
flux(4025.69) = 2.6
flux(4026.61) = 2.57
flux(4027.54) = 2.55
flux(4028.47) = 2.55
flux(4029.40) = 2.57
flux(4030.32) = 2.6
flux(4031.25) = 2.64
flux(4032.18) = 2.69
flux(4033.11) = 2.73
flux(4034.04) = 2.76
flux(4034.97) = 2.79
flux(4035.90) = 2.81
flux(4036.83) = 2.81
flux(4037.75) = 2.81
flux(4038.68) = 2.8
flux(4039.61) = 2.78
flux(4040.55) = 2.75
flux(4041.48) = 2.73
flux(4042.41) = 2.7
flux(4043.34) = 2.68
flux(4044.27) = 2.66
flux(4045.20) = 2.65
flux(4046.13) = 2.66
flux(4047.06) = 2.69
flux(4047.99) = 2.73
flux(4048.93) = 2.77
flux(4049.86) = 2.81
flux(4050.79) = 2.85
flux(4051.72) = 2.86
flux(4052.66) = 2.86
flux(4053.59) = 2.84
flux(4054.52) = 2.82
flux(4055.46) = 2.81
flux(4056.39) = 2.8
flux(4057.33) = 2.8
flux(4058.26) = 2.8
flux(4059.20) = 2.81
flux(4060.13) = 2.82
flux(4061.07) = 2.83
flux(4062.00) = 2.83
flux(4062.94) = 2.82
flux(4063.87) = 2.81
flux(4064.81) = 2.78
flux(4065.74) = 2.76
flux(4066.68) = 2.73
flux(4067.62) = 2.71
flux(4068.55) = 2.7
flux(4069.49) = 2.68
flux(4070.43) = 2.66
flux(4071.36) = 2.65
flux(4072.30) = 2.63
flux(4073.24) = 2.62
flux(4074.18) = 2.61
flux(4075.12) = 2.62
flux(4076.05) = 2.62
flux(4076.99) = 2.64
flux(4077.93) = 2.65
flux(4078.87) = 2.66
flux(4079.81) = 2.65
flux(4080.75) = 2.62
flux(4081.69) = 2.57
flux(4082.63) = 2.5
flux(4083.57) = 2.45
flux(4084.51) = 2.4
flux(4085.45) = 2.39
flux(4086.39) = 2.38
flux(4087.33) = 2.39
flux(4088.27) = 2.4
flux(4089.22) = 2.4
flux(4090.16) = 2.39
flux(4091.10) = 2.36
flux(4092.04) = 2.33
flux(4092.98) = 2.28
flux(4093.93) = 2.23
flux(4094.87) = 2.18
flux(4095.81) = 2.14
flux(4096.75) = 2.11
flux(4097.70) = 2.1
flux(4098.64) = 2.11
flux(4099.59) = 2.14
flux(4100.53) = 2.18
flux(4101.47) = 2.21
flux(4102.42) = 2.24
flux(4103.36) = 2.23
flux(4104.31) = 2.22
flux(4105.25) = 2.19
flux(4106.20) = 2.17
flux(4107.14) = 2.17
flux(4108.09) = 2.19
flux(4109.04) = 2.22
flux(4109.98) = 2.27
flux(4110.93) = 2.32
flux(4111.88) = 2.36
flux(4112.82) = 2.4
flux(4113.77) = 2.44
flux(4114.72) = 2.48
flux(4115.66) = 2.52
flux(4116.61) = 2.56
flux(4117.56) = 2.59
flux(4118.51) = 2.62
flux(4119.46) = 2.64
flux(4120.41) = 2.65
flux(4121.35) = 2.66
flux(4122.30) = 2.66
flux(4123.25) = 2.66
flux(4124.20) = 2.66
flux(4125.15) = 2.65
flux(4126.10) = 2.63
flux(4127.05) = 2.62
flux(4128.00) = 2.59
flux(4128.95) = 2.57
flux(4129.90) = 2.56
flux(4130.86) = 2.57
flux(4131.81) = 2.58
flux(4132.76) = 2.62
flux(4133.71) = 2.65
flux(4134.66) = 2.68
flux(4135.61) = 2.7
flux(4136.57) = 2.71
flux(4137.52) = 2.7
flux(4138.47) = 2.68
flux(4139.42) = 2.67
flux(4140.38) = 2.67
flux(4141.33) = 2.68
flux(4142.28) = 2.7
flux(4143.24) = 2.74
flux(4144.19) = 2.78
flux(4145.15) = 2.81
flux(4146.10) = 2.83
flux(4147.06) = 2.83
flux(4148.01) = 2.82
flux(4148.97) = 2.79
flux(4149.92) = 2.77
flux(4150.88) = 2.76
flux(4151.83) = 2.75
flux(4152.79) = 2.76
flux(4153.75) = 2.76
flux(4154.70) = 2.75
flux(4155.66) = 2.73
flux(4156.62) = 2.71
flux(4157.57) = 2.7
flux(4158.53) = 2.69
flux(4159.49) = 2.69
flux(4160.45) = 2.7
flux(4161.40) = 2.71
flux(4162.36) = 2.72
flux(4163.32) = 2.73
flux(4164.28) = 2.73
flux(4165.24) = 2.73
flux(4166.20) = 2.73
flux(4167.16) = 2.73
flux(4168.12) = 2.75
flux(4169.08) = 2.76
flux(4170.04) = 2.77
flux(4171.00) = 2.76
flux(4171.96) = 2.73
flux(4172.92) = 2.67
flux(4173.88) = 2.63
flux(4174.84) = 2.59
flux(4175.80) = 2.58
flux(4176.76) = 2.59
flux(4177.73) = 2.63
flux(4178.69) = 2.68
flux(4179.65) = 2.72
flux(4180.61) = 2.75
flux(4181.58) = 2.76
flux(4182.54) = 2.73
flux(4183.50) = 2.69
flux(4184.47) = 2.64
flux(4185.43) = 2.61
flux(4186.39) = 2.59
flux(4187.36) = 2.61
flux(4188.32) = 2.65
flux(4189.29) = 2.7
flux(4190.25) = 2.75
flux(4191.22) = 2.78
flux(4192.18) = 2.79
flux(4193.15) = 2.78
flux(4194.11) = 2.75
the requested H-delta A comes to 5.5 A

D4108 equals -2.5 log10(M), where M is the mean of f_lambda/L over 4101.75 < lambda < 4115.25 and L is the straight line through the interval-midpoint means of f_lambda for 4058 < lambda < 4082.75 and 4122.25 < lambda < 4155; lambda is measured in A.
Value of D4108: 0.18 mag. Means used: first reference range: 2.7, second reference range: 2.7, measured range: 2.28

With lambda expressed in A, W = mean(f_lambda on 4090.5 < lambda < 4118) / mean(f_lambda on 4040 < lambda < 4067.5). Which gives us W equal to 0.8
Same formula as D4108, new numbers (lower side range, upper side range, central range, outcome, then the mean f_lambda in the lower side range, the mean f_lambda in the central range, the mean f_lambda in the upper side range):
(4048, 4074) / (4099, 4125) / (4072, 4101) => 0.08 mag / 2.77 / 2.41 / 2.4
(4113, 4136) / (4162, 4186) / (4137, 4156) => -0.04 mag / 2.6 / 2.75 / 2.7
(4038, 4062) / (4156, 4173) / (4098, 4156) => 0.08 mag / 2.77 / 2.55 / 2.72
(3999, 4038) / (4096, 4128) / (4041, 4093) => -0.05 mag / 2.69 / 2.66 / 2.39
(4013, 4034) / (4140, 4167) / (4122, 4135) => 0.04 mag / 2.66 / 2.62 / 2.74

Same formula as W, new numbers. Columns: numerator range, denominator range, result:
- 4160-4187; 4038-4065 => 0.97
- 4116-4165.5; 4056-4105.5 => 1.07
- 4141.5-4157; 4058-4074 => 1.01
